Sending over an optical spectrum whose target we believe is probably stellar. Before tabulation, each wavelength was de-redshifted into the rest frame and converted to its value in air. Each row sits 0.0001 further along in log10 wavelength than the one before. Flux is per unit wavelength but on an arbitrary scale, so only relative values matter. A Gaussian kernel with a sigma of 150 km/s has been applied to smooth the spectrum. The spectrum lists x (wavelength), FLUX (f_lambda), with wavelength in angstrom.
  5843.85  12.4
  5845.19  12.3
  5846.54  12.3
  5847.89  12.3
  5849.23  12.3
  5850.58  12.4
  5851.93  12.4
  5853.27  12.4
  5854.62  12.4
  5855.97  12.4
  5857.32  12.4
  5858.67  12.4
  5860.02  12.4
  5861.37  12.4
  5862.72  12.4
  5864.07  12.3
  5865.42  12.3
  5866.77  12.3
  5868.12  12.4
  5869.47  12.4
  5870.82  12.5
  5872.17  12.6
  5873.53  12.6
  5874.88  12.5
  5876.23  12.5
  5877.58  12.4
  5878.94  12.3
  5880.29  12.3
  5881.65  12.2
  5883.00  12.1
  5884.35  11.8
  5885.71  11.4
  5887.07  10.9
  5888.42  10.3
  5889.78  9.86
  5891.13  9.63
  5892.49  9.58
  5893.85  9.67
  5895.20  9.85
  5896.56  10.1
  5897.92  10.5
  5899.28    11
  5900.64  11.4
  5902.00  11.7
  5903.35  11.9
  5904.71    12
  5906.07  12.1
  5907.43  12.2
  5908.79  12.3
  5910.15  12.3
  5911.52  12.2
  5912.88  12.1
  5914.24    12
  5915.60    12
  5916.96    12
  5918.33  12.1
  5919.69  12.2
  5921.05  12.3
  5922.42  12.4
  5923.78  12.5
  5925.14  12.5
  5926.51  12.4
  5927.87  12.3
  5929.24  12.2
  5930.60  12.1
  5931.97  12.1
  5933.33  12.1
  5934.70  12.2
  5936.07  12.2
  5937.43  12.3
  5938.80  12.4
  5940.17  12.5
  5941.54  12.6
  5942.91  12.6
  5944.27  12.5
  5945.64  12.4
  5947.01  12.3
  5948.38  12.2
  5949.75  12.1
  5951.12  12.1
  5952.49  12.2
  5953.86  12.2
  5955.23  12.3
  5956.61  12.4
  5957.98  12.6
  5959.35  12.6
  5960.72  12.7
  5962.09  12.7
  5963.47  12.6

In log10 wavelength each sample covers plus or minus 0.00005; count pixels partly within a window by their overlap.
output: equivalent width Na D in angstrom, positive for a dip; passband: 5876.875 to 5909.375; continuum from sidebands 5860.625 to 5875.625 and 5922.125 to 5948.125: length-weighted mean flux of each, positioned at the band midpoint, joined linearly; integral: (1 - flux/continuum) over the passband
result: 3.1 angstrom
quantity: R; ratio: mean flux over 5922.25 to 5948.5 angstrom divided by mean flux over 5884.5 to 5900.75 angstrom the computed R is 1.2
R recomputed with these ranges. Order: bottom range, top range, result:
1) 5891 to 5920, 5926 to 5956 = 1.08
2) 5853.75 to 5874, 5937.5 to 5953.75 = 1.00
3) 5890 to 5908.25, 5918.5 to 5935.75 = 1.13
